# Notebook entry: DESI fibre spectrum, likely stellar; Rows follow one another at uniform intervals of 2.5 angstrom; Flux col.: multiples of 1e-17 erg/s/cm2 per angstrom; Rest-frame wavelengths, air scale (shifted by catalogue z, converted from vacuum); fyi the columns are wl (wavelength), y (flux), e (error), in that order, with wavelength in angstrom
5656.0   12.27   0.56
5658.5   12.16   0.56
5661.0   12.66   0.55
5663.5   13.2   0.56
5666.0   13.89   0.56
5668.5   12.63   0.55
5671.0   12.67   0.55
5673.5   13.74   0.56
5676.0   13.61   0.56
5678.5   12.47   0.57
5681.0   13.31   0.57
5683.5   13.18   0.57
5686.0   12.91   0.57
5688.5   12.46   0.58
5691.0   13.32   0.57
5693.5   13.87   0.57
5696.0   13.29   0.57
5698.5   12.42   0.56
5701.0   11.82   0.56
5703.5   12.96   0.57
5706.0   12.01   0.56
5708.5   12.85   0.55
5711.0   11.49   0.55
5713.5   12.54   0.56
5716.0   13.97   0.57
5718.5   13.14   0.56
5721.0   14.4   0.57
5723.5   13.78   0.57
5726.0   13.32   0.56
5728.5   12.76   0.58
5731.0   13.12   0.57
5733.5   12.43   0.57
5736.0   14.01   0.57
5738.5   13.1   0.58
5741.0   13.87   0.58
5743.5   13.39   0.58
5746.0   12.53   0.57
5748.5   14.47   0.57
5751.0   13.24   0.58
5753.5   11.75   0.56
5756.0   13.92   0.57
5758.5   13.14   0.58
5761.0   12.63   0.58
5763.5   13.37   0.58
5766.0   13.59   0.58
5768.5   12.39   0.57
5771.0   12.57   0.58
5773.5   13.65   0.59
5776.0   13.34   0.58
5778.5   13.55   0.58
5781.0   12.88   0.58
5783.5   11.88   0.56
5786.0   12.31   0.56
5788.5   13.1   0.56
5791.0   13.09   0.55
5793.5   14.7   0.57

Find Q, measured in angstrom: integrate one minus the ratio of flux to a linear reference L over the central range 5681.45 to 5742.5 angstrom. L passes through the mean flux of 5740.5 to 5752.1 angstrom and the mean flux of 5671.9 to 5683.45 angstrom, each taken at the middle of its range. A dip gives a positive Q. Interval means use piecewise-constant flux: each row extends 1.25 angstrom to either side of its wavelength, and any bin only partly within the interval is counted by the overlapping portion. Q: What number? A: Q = 1.5 angstrom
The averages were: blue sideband 13.3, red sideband 13.5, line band 13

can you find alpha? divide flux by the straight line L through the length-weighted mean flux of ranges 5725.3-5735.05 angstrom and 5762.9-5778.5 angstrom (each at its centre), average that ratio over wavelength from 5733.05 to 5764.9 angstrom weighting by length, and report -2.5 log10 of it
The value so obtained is -0.02 mag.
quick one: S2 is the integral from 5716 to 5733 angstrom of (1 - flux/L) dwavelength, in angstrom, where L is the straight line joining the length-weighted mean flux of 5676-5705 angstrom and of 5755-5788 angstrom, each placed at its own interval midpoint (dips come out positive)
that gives -0.6 angstrom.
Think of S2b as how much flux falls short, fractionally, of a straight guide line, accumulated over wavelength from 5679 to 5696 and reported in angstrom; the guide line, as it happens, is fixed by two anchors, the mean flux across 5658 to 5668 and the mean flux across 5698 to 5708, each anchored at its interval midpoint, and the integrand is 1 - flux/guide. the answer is -0.8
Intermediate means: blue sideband 13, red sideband 12.3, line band 13.2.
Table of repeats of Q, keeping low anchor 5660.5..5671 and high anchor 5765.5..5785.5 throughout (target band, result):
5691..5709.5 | 0.4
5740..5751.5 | -0.5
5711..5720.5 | -0.1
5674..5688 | 0.0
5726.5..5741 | -0.2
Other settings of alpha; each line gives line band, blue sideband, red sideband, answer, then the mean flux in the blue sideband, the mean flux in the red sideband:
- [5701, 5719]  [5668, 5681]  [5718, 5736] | 0.05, 13.1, 13.3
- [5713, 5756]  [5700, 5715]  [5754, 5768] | -0.05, 12.3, 13.2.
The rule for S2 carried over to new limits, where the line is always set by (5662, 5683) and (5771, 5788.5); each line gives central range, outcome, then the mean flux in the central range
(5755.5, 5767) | -0.28 angstrom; 13.3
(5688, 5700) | 0.04 angstrom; 13.1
